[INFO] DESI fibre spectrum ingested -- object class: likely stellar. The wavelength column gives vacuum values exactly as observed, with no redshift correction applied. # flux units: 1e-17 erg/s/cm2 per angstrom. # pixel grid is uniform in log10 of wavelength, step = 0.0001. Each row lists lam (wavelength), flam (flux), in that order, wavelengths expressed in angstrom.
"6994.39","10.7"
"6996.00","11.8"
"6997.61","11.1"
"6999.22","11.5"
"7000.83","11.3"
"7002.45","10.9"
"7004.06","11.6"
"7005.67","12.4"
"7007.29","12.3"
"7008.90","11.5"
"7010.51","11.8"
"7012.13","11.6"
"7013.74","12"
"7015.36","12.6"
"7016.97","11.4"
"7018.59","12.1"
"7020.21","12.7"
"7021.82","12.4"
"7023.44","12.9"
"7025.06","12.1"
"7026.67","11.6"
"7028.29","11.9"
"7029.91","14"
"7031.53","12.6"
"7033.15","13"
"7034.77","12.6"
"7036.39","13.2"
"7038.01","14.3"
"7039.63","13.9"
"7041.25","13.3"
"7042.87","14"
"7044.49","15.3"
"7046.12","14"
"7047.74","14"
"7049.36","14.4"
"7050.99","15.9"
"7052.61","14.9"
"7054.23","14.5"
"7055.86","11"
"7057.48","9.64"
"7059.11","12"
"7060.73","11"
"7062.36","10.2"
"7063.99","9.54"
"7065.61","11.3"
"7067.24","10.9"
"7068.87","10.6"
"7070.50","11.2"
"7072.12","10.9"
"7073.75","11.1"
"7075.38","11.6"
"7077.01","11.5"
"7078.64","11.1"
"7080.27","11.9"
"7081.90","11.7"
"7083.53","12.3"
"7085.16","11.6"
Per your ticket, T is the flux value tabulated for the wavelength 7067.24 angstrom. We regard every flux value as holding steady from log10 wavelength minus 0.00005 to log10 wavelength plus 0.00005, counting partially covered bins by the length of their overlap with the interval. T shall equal 10.9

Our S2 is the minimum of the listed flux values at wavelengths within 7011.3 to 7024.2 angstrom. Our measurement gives 11.4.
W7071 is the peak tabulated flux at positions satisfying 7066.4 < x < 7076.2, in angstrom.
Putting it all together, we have 11.6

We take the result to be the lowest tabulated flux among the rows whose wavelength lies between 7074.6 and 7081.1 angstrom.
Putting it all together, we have 11.1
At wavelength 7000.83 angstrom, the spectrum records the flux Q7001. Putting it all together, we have 11.3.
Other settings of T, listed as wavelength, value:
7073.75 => 11.1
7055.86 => 11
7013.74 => 12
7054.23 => 14.5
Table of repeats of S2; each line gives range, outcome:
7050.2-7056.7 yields 11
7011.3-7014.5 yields 11.6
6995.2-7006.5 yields 10.9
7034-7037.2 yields 12.6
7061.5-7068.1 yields 9.54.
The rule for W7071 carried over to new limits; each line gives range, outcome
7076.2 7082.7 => 11.9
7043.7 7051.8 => 15.9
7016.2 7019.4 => 12.1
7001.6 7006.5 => 12.4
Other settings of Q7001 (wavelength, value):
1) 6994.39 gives 10.7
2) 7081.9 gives 11.7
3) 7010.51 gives 11.8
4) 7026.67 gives 11.6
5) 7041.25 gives 13.3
